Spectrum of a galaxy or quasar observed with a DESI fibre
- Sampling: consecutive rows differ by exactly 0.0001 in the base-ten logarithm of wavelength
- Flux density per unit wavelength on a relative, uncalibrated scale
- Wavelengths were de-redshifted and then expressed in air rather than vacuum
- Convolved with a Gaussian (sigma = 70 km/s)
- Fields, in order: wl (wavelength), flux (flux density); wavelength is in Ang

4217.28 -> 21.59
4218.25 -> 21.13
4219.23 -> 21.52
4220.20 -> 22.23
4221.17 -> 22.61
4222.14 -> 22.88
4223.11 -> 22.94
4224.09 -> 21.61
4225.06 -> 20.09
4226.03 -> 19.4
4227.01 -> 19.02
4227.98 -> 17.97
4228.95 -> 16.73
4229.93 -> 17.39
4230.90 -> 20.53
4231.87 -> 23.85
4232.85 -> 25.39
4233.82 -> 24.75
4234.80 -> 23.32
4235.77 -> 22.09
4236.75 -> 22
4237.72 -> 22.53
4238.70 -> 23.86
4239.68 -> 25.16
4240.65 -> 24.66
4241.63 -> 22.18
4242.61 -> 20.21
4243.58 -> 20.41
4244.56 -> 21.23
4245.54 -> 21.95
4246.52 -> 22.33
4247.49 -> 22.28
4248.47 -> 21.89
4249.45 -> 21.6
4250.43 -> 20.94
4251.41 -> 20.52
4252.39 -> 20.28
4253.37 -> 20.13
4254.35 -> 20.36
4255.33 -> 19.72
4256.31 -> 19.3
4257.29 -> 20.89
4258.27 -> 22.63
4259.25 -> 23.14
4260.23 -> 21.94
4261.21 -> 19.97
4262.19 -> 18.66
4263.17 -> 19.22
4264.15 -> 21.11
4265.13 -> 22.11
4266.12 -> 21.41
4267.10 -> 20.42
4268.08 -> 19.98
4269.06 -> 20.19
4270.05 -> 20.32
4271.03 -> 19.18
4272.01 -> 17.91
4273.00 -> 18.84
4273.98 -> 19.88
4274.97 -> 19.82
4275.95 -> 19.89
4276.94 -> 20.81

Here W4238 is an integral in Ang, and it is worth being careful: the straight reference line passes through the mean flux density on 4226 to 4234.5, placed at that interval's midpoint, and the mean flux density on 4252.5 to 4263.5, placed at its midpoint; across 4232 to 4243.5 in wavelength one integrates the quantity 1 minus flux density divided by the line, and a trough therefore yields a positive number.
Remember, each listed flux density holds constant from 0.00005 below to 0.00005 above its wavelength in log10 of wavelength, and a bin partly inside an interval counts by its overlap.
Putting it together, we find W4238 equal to -1.4 Ang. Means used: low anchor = 20.7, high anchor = 20.6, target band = 23.2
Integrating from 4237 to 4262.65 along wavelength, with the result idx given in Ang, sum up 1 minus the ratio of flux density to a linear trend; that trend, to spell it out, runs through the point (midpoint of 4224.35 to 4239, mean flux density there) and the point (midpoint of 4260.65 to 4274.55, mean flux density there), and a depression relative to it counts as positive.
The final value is -1.1 Ang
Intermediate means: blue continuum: 21.2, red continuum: 20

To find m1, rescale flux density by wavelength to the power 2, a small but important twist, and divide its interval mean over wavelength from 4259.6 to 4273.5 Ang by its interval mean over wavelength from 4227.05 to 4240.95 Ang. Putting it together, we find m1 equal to 0.9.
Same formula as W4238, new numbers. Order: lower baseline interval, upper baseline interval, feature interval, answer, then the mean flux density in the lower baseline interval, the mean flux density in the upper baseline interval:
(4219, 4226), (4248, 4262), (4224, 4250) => -0.28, 21.9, 20.9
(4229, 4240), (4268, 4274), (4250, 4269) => -0.26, 22.5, 19.4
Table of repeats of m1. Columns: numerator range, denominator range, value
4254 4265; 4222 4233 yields 1.03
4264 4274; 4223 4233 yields 1.02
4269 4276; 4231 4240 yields 0.84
